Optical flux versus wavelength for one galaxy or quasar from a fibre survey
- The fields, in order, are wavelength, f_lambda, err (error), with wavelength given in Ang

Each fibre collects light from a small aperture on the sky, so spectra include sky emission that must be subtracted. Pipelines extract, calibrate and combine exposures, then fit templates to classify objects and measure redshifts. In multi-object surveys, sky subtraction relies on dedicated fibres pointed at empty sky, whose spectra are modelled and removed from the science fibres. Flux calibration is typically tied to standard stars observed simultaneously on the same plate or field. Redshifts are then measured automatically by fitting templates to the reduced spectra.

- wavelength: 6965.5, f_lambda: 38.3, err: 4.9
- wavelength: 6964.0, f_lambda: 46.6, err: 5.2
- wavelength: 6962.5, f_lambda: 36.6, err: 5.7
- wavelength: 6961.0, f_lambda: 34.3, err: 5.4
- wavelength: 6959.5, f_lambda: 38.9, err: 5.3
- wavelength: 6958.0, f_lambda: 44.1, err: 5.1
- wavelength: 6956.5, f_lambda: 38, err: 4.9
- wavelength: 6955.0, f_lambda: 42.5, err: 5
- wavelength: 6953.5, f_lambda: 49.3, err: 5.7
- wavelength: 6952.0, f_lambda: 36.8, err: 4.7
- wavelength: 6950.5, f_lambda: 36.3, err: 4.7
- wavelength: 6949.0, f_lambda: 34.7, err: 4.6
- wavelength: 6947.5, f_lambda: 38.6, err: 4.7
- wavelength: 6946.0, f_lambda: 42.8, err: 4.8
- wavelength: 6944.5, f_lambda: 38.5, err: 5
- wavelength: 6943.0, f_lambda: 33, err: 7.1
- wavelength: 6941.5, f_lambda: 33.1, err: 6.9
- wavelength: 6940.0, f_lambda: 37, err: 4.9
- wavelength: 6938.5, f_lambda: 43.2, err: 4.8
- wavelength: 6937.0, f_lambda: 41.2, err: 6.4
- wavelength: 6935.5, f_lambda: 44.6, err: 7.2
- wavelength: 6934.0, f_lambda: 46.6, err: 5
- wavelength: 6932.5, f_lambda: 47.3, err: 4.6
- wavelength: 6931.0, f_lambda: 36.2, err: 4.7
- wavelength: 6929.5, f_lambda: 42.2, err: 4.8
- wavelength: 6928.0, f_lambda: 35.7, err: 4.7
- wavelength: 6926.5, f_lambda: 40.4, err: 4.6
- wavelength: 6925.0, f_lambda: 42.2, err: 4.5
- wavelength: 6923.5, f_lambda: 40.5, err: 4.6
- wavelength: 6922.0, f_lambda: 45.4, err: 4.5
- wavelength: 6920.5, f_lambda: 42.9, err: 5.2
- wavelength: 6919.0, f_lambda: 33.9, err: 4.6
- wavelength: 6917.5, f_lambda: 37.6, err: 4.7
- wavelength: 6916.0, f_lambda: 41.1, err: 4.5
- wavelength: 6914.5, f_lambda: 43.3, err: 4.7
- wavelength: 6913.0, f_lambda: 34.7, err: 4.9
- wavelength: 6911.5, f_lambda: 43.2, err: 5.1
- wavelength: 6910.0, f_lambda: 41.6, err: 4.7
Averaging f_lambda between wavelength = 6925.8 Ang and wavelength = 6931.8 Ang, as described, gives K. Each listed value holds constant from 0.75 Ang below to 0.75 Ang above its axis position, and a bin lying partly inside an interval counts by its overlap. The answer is 38.7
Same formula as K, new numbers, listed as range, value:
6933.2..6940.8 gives 42.5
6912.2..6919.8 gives 38.2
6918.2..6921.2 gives 38.3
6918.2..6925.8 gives 41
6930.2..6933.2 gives 41.7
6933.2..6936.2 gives 45.6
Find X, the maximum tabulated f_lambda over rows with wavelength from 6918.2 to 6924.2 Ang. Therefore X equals 45.4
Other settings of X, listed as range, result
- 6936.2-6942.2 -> 43.2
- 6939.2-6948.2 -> 42.8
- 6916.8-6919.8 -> 37.6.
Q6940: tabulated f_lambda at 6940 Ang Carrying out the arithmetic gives 37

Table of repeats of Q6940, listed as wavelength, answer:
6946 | 42.8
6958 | 44.1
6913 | 34.7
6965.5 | 38.3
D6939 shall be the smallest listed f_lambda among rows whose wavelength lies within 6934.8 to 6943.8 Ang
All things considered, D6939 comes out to 33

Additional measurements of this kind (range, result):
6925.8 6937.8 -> 35.7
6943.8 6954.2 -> 34.7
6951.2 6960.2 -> 36.8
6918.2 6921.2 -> 33.9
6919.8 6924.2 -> 40.5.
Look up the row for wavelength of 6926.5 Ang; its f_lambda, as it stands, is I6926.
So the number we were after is 40.4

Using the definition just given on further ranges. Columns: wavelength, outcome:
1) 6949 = 34.7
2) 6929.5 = 42.2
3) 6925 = 42.2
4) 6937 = 41.2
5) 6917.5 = 37.6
